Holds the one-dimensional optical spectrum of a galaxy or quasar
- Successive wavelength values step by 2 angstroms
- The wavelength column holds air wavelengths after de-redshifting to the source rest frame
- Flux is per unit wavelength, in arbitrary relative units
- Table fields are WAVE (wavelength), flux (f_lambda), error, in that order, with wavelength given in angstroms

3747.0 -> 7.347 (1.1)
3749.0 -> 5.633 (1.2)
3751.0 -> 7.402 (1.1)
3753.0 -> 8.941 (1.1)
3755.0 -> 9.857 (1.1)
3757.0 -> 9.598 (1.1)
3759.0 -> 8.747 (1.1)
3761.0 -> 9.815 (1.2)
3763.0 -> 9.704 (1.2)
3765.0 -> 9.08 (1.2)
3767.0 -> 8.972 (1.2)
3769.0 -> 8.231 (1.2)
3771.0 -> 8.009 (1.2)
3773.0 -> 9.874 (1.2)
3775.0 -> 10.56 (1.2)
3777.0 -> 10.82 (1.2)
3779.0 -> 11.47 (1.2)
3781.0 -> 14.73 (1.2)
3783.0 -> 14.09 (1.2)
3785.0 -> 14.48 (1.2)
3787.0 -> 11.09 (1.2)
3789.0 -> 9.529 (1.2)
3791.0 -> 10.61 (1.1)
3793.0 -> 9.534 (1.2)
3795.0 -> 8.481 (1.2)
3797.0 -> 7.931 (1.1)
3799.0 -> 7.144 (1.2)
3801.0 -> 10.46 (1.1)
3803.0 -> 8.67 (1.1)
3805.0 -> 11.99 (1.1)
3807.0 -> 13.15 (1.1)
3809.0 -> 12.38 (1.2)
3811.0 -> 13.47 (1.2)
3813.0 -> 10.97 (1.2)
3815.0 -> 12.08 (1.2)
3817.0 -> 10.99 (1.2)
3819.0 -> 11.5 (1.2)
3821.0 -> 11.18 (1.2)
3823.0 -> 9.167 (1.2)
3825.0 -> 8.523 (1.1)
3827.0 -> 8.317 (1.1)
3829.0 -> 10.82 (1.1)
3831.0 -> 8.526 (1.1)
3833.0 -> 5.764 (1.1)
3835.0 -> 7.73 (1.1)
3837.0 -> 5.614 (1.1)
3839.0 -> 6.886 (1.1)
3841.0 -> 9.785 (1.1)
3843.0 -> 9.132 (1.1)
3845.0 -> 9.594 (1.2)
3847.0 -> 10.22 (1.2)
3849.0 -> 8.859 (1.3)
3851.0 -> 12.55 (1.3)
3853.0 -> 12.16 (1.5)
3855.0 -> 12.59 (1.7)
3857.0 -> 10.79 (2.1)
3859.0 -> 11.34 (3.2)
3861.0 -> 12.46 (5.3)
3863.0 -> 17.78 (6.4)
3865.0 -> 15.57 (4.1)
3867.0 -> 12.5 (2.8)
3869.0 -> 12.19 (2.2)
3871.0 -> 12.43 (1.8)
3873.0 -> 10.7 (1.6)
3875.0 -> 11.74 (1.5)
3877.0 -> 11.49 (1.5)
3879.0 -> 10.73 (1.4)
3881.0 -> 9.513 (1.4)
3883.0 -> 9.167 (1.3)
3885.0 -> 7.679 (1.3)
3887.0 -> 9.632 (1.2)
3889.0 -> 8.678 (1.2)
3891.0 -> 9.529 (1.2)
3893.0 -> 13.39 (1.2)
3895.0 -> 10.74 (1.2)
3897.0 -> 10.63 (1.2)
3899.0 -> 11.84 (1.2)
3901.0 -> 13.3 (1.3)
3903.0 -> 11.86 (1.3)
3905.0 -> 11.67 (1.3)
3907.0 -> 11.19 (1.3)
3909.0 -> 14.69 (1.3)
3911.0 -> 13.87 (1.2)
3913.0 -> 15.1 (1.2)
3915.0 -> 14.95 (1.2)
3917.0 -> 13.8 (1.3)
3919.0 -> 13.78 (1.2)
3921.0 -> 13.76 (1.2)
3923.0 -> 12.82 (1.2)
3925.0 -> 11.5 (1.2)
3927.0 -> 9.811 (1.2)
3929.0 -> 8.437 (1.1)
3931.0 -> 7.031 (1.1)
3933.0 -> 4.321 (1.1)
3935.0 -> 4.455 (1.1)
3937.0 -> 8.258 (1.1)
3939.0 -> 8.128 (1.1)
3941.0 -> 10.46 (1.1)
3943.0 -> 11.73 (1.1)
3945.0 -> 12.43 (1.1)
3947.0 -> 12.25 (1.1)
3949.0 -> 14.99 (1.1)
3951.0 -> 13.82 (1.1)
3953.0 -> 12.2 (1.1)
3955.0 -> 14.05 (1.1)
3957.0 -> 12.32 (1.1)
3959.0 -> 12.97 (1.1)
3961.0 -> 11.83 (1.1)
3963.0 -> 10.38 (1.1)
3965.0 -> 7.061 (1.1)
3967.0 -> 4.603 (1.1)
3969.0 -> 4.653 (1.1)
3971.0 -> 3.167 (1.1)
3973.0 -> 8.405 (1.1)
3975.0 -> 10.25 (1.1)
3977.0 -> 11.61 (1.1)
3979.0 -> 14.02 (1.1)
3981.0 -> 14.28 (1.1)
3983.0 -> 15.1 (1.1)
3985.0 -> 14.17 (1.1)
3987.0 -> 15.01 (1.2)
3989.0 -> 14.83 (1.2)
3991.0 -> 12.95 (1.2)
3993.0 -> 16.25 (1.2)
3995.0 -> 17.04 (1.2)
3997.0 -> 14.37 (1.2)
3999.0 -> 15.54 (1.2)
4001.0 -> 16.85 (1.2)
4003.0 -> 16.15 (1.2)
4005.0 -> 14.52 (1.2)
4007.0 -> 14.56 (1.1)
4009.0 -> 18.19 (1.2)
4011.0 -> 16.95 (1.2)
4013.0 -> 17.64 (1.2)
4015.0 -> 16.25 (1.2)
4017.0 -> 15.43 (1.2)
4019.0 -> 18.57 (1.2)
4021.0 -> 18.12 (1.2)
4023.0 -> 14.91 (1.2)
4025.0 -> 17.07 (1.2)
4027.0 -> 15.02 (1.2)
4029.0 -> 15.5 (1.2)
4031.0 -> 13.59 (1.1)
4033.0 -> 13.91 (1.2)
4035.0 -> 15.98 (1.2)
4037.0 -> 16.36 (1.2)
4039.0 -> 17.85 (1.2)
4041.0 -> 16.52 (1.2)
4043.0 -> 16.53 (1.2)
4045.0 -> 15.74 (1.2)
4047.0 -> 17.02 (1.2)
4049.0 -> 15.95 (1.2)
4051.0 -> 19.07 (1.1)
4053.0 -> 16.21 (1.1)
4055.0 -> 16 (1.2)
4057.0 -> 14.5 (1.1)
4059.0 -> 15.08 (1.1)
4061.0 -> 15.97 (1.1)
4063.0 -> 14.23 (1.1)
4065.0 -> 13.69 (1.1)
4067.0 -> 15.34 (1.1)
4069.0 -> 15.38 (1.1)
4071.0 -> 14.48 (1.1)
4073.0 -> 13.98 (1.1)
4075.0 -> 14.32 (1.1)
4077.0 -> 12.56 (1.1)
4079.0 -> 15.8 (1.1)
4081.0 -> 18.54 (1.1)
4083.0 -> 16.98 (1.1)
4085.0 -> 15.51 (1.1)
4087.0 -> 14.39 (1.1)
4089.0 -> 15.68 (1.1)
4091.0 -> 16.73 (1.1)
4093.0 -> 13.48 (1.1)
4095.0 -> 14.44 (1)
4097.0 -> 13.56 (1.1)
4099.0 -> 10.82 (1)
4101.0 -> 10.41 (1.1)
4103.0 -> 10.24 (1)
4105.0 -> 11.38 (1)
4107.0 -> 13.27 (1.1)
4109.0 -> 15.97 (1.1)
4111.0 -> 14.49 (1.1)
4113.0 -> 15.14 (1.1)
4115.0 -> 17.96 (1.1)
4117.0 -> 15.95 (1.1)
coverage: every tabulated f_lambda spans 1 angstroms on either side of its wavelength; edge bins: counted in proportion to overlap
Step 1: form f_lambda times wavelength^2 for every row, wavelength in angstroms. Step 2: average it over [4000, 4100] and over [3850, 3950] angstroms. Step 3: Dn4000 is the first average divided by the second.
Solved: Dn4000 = 1.47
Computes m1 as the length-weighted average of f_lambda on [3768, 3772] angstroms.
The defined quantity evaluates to 8.12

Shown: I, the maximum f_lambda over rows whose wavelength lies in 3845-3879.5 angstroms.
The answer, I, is 17.78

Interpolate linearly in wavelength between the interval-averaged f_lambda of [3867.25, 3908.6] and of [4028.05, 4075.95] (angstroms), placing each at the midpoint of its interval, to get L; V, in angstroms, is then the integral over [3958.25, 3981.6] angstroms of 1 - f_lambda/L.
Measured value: 7.0 angstroms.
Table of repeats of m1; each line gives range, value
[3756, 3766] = 9.39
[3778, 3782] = 13.1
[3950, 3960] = 13.1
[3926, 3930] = 9.12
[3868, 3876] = 11.8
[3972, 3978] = 10.1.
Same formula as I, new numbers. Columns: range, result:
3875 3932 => 15.1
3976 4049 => 18.57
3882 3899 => 13.39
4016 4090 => 19.07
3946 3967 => 14.99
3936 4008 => 17.04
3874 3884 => 11.74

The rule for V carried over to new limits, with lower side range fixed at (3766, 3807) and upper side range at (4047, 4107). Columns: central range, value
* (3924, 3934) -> 3.4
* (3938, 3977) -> 7.7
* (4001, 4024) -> -4.7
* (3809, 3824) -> -0.8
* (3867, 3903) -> 3.0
